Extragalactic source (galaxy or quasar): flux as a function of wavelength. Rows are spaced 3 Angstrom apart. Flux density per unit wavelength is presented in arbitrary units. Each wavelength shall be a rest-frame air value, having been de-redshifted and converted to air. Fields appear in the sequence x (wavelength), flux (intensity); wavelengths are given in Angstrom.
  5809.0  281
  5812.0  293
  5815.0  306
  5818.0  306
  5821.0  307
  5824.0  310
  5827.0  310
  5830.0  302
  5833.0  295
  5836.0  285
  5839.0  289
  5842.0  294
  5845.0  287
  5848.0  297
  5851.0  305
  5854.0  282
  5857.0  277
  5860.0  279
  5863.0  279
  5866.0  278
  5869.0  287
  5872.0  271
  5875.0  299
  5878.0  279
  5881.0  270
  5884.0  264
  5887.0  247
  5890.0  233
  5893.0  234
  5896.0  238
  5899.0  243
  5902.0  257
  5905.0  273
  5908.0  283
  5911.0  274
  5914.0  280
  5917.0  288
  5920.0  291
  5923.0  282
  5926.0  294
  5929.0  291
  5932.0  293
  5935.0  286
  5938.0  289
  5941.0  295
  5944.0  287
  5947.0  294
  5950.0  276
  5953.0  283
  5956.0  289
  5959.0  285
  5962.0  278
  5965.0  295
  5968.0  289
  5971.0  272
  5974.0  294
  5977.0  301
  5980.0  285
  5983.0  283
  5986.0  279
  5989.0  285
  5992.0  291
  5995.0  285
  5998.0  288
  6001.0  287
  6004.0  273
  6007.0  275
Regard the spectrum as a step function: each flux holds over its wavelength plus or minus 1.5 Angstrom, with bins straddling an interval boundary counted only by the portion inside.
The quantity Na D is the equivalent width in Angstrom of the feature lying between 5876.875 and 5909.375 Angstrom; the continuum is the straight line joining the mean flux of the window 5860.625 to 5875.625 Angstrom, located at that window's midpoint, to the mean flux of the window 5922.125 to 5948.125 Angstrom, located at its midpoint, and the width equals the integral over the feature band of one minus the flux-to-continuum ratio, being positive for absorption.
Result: 3.3 Angstrom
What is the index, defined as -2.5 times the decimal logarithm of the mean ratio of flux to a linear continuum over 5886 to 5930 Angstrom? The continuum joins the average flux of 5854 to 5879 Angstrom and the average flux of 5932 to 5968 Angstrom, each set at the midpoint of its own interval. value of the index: 0.07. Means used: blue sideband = 281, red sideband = 287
